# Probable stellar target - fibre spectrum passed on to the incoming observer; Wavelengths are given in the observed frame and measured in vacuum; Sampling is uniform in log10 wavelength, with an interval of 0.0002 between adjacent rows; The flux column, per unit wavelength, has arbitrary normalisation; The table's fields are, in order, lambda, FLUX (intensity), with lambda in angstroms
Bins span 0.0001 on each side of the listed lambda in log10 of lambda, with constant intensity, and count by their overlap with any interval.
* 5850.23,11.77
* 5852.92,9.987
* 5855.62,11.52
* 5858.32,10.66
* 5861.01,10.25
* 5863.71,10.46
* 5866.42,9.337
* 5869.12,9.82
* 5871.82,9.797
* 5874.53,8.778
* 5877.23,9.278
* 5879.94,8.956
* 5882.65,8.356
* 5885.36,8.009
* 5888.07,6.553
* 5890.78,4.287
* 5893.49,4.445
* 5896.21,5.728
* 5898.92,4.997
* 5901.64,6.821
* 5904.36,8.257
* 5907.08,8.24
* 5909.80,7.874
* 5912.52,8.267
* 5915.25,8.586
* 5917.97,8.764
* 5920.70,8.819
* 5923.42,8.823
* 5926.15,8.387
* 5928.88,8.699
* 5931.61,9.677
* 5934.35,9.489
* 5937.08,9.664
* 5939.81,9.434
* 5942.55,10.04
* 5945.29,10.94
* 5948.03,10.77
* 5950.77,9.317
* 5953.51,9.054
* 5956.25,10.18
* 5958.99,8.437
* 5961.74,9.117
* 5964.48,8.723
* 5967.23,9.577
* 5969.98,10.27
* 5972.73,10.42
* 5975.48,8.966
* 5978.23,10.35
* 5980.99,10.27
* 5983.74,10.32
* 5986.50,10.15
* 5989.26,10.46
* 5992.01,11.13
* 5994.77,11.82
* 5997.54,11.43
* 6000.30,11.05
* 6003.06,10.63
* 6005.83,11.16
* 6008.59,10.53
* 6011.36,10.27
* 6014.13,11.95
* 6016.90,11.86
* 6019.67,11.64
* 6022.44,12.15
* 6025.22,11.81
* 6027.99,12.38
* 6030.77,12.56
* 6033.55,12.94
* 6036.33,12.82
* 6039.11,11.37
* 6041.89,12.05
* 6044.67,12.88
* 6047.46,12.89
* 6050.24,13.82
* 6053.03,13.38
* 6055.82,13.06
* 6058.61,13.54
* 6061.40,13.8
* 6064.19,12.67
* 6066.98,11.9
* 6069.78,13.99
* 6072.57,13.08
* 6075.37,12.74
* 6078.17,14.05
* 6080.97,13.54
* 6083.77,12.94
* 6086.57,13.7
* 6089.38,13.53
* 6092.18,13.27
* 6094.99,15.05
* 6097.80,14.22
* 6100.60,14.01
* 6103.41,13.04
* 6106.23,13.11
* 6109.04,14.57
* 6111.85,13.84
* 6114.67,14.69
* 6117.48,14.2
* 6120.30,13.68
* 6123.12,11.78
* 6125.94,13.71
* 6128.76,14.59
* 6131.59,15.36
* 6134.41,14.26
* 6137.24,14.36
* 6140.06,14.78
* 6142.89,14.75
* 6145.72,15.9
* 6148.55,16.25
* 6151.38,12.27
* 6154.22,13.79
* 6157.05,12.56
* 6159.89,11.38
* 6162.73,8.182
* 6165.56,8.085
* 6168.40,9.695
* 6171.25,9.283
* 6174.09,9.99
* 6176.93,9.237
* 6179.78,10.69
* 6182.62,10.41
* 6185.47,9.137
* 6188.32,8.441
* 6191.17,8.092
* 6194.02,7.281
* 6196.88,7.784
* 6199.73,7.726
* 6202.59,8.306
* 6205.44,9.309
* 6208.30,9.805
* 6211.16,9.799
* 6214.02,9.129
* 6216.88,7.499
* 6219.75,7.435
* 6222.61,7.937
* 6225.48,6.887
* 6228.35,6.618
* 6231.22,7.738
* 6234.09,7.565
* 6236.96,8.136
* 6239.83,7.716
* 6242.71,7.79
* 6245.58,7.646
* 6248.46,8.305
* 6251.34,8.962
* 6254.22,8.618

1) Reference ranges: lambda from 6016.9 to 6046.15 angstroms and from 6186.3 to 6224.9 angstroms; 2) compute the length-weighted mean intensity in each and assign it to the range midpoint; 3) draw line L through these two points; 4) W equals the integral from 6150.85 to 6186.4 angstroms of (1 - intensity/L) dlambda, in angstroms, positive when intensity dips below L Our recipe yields -4.5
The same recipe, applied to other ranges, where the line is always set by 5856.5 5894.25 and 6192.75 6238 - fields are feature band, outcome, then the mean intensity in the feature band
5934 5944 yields -1.4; 9.69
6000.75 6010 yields -2.7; 10.8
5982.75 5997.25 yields -4.2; 10.8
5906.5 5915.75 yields 0.4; 8.21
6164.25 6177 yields -1.8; 9.27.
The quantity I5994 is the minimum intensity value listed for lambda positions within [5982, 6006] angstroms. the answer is 10.15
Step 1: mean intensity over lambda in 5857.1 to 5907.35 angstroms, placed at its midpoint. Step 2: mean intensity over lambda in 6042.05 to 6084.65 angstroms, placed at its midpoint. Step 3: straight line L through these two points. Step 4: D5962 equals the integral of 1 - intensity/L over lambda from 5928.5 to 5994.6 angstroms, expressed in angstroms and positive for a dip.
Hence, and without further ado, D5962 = 2.7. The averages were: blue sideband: 8.04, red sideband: 13.2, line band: 9.87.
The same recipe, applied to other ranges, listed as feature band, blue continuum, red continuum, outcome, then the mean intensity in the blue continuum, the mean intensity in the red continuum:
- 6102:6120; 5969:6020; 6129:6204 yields -4.72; 10.8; 11.1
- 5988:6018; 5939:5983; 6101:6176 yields -1.70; 9.75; 13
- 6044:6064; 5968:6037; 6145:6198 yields -4.40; 11.1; 10.4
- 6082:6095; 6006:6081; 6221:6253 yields -2.42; 12.5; 7.76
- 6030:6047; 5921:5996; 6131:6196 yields -3.34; 9.78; 11.4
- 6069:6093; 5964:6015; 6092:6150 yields -0.52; 10.5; 14.3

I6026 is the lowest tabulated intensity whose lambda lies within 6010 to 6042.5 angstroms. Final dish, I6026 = 10.27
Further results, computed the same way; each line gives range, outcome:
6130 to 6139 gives 14.26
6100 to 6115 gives 13.04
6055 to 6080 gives 11.9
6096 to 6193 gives 8.085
